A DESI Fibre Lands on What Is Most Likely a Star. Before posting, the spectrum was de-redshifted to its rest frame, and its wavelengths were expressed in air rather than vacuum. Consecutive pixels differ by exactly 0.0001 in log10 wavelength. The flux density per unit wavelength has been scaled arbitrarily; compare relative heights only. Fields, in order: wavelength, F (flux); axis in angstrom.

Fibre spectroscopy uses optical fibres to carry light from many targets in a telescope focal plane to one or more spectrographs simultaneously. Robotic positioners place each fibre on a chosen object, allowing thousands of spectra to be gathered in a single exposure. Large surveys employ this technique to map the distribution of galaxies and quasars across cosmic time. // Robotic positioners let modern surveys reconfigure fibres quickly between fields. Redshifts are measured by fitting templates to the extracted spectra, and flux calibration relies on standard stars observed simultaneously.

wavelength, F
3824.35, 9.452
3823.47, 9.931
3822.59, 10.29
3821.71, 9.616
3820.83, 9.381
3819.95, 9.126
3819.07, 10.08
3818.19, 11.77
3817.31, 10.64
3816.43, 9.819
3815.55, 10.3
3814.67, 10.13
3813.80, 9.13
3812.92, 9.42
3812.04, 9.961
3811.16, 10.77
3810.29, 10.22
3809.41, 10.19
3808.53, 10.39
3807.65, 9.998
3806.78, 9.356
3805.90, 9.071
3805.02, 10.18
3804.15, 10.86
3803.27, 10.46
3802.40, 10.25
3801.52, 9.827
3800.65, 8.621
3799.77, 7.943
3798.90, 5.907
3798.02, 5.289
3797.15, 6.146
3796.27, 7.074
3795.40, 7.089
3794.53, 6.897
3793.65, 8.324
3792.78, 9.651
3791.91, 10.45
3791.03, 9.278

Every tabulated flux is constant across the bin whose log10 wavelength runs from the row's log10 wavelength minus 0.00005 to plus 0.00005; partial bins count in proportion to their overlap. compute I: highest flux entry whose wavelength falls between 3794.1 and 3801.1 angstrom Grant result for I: 8.621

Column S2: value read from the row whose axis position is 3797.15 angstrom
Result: 6.146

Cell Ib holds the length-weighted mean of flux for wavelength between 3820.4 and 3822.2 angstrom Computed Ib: 9.52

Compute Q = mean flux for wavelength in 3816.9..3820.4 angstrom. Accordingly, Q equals 10.4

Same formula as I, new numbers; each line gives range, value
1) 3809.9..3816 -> 10.77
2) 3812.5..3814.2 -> 9.42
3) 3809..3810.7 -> 10.22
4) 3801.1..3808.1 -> 10.86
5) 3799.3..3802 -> 9.827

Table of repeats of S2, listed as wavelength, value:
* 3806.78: 9.356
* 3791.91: 10.45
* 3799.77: 7.943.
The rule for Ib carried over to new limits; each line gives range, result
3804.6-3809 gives 9.78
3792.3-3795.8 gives 8.04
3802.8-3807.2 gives 9.99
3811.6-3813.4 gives 9.65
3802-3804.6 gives 10.6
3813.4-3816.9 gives 9.87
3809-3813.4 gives 10.1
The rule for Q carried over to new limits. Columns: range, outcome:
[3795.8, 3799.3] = 6.11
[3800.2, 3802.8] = 9.54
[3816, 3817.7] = 10.2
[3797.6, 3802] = 7.54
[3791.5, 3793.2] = 10.1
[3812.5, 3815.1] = 9.58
